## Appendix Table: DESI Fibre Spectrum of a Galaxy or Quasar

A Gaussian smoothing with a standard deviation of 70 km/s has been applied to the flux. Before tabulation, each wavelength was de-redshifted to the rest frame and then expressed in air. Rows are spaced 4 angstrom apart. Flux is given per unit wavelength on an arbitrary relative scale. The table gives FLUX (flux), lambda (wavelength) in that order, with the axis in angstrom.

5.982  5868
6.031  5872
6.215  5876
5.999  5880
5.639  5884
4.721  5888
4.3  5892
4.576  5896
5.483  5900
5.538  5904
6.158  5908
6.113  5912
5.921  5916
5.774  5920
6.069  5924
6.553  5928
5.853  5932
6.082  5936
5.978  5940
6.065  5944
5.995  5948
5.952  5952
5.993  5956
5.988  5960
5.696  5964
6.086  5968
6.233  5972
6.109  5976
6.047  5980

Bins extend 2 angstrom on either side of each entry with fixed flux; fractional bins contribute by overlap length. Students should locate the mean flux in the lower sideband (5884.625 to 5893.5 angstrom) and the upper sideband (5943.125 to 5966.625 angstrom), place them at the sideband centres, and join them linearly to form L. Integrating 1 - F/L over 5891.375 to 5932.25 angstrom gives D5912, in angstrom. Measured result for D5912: -4.5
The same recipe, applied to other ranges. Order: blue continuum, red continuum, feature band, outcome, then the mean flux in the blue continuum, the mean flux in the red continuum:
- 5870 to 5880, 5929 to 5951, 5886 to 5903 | 3.5 angstrom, 6.1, 6.02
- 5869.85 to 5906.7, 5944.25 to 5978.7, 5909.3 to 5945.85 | -2.0 angstrom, 5.41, 6.01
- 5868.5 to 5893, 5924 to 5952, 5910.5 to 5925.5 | -0.2 angstrom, 5.56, 6.08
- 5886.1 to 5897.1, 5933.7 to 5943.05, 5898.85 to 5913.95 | -2.5 angstrom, 4.53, 6.03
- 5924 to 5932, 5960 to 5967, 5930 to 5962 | 0.3 angstrom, 6.26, 5.84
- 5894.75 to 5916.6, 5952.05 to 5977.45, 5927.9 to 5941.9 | -0.6 angstrom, 5.65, 6.01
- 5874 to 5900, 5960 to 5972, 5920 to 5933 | -1.2 angstrom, 5.26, 5.96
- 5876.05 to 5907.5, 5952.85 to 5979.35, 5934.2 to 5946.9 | -0.6 angstrom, 5.29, 6.02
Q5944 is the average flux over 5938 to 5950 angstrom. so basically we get 6.01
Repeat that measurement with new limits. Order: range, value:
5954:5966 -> 5.89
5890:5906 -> 4.97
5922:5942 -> 6.11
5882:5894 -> 4.89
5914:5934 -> 6.03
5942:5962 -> 6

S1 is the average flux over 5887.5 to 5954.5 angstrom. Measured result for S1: 5.74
